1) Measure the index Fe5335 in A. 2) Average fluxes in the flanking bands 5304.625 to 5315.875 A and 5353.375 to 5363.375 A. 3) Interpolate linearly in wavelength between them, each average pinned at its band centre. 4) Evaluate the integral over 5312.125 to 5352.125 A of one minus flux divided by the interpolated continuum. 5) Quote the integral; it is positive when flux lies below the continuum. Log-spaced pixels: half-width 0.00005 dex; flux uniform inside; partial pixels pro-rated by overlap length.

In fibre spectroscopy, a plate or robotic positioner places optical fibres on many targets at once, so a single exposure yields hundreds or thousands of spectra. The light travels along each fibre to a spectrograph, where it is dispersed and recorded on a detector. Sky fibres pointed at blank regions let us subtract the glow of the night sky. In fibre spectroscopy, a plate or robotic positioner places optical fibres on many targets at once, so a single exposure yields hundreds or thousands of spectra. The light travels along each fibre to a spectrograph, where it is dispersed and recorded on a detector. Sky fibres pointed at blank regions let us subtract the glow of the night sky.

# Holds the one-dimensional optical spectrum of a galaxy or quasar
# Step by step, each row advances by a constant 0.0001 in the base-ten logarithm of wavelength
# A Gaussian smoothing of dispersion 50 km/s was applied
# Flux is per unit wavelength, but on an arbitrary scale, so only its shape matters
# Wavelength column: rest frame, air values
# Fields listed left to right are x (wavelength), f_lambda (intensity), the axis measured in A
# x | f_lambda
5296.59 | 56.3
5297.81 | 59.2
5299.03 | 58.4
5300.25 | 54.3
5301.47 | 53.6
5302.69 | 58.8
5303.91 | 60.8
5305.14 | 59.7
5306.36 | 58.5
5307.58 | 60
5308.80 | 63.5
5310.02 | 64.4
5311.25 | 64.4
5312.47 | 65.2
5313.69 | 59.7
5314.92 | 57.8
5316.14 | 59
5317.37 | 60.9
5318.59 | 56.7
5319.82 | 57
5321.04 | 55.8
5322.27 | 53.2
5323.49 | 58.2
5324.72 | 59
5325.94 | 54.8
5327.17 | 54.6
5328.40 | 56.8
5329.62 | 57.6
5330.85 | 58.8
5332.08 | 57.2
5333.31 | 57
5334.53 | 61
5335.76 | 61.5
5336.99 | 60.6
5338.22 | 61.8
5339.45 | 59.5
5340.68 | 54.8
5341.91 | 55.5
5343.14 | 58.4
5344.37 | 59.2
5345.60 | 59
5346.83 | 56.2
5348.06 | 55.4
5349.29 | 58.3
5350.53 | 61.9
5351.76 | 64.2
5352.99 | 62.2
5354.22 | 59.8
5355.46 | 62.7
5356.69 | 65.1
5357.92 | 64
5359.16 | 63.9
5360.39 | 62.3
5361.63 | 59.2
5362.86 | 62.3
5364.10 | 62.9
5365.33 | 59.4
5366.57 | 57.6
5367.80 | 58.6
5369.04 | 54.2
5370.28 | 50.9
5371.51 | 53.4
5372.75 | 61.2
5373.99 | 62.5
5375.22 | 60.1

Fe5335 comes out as 2.3 A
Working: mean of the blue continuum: 61.4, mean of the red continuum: 62.4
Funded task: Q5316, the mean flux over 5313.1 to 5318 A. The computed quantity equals 59.3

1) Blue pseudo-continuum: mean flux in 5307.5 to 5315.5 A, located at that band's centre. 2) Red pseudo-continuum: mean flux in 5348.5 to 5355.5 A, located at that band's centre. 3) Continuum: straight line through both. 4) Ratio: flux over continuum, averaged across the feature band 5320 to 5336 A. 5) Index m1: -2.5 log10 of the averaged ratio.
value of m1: 0.08 mag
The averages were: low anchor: 62.3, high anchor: 61.2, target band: 57.3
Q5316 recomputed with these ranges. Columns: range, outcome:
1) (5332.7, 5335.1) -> 59.2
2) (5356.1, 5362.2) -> 62.9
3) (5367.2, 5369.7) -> 56.1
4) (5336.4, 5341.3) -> 59.1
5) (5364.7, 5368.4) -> 58.7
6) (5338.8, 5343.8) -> 57.1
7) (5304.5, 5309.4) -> 60.4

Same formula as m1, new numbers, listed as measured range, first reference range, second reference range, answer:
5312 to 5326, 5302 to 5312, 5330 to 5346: 0.04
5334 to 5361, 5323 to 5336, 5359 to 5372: -0.04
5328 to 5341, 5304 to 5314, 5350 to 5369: 0.05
